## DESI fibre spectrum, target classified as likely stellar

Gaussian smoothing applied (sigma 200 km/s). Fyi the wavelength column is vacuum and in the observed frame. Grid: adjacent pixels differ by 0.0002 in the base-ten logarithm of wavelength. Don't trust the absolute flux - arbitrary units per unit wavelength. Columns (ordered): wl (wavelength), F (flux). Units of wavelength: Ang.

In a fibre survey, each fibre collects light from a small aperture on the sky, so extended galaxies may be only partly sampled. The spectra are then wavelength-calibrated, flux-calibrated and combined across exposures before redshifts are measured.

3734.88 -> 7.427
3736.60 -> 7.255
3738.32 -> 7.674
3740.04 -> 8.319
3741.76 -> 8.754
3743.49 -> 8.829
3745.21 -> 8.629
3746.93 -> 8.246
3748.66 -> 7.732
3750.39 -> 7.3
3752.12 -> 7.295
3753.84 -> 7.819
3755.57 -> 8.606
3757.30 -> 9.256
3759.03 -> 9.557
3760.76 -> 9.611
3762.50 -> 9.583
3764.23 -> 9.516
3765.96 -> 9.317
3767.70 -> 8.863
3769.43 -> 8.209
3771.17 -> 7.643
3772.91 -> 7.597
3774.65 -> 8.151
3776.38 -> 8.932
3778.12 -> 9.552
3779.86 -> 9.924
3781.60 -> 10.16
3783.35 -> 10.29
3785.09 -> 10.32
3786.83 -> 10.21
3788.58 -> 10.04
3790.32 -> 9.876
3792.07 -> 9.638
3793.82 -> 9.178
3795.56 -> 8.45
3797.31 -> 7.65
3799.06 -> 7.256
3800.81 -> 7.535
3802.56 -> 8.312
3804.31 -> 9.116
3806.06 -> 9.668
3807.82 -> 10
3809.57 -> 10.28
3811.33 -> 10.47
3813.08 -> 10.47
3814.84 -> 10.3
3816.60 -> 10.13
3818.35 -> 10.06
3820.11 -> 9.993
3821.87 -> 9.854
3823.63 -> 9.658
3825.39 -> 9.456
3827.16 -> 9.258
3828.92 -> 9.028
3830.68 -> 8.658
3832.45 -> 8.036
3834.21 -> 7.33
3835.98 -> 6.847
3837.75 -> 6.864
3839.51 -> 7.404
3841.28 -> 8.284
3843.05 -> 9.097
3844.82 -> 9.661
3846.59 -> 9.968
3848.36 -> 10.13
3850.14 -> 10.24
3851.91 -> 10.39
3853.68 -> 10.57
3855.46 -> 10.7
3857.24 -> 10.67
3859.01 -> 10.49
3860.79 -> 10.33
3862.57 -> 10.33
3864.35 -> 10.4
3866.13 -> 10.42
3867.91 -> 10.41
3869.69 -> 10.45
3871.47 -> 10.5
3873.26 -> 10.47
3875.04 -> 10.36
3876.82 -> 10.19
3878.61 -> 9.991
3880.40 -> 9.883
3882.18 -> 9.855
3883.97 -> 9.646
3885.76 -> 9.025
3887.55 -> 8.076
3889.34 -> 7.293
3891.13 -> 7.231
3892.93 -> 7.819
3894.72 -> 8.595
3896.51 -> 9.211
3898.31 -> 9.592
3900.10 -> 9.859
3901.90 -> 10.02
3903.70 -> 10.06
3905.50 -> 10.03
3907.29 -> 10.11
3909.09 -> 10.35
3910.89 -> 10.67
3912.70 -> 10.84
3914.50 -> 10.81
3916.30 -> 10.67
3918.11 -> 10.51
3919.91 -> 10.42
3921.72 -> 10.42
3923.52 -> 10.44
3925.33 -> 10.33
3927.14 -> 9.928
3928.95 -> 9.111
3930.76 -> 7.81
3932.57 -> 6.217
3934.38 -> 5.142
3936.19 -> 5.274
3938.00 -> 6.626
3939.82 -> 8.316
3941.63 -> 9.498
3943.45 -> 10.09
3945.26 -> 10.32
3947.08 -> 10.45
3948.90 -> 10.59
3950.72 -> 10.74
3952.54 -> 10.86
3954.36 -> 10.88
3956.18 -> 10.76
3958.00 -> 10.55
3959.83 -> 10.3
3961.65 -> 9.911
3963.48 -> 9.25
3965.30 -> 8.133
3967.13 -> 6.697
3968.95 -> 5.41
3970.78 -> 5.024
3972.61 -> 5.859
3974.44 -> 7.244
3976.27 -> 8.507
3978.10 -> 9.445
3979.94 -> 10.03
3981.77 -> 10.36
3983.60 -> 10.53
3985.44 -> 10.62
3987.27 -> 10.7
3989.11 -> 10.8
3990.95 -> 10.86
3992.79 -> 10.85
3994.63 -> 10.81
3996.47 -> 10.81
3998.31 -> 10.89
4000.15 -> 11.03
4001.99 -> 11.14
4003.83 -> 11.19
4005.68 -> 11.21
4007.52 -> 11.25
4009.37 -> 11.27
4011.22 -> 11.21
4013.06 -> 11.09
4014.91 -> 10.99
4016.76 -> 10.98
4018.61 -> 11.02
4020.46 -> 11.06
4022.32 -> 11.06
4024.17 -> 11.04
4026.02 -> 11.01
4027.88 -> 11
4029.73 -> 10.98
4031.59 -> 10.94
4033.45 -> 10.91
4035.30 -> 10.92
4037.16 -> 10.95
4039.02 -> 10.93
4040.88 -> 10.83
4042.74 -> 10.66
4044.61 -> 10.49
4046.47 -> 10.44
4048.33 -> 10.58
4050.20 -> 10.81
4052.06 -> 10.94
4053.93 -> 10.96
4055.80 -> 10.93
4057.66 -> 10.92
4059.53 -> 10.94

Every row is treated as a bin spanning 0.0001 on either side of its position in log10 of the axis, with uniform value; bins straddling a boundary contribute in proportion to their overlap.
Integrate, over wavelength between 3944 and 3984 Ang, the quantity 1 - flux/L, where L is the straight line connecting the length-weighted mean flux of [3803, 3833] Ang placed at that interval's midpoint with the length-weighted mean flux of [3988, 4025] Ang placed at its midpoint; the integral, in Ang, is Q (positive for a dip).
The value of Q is 5.8 Ang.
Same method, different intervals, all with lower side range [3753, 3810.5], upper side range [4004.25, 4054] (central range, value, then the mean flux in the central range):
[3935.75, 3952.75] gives 1.6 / 9.32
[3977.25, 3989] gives 0.3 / 10.3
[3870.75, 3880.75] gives -0.5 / 10.2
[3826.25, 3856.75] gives 1.8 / 8.99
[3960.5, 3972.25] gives 3.5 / 7.39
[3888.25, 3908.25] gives 1.8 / 9.07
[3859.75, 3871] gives -0.8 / 10.4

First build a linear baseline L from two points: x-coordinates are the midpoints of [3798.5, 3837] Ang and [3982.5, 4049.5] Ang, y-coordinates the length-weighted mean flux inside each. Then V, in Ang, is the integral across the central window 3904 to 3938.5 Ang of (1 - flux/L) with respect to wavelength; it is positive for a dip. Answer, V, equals 2.7 Ang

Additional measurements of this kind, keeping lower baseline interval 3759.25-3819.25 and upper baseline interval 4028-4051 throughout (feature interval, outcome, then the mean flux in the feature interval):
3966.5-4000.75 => 3.8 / 9.3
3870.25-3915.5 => 1.3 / 9.63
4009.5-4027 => -0.6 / 11.1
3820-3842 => 2.5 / 8.46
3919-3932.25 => 0.6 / 9.62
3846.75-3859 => -0.9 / 10.4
